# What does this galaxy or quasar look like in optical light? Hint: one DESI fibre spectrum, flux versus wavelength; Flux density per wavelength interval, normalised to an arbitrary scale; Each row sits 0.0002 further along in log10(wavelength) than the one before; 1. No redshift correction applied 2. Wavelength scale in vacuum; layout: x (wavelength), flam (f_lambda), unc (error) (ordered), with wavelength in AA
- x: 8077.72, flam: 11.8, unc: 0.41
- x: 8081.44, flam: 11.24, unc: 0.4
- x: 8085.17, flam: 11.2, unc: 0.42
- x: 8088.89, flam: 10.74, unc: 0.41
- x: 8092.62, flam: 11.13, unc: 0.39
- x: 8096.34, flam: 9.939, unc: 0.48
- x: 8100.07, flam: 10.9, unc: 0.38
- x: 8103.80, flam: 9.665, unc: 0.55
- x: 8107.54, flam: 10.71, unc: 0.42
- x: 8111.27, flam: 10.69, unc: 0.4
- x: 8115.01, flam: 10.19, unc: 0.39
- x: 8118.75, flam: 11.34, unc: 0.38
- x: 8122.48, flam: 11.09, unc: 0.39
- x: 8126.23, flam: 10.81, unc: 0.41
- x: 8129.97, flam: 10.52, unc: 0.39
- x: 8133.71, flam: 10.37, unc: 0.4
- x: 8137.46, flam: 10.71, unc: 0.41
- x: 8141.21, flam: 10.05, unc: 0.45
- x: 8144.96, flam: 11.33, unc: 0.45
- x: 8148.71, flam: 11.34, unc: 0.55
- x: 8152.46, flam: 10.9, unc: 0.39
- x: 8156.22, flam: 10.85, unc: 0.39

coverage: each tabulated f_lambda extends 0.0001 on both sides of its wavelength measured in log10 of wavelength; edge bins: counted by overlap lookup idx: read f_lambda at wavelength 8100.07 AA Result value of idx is 10.9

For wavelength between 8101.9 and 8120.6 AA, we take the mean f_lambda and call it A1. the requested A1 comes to 10.5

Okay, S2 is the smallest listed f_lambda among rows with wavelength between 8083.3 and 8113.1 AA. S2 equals 9.665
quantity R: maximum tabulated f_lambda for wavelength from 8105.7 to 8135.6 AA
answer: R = 11.34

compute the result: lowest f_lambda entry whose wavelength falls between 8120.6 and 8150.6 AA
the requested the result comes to 10.05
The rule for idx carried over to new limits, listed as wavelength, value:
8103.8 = 9.665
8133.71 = 10.37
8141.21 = 10.05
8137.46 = 10.71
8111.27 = 10.69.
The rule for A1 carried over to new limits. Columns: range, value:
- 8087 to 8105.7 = 10.5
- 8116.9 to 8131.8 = 10.9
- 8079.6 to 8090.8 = 11.1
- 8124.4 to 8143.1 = 10.5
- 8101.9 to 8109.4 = 10.2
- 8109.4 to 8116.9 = 10.4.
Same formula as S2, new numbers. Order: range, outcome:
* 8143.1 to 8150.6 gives 11.33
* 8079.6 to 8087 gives 11.2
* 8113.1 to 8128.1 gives 10.19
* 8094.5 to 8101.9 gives 9.939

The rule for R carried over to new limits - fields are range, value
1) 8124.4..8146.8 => 11.33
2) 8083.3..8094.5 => 11.2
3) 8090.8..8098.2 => 11.13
